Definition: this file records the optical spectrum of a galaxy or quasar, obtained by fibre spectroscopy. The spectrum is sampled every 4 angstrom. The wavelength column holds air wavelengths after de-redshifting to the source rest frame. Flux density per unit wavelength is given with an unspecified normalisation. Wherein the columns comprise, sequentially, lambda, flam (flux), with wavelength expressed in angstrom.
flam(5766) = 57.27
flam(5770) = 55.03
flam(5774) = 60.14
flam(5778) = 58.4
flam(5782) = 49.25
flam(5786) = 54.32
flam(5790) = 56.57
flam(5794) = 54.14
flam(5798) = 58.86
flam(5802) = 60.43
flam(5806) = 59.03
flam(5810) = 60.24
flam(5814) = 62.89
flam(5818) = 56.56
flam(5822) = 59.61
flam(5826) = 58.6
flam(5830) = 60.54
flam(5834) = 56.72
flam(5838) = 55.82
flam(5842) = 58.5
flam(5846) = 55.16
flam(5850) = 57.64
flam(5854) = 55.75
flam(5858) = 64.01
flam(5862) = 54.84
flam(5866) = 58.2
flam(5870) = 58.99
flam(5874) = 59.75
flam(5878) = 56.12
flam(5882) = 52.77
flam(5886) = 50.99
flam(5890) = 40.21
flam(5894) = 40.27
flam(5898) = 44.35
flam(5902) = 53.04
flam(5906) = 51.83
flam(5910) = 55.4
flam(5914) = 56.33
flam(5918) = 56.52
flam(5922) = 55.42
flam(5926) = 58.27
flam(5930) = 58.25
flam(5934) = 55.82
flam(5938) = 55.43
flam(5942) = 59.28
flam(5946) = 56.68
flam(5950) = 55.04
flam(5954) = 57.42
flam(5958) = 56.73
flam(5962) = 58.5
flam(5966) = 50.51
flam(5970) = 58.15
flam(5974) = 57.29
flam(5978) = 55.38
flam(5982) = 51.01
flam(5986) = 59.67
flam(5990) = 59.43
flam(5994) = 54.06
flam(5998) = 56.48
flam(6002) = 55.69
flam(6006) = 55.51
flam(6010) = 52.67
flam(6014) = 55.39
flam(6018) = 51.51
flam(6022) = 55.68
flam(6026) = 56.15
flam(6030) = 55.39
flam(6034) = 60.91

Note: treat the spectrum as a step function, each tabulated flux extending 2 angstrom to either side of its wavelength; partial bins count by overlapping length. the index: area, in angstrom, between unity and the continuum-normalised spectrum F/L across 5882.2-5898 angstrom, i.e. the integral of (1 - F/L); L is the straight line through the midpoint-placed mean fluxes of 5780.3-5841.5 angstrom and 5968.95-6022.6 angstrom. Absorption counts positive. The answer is 3.3 angstrom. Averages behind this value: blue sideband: 57.6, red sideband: 55.5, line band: 44.9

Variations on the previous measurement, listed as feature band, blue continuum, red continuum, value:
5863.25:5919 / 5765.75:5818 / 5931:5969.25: 4.2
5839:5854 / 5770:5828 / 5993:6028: 0.1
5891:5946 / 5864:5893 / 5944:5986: 0.9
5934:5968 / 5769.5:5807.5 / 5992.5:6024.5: -0.6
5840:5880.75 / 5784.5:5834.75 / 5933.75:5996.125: -0.1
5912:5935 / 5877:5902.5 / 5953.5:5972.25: -2.3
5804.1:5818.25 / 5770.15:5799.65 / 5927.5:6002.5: -1.0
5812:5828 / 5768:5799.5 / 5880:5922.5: -1.6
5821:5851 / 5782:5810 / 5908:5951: -0.5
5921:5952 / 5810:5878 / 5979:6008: 0.0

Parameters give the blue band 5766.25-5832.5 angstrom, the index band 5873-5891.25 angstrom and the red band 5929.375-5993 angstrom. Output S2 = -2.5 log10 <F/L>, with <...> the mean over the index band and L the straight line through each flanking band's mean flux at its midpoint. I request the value 0.10 mag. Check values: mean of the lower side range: 57.8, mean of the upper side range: 56.5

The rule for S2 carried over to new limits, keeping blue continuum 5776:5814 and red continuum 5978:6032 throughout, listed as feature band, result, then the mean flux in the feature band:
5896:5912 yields 0.10 mag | 51.2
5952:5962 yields -0.03 mag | 57.4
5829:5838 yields -0.02 mag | 57.8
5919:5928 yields -0.02 mag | 56.8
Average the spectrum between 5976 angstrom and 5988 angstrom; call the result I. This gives 55.4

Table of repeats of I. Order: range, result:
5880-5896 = 46.1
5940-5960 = 57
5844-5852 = 56.4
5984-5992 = 59.5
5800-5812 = 59.9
